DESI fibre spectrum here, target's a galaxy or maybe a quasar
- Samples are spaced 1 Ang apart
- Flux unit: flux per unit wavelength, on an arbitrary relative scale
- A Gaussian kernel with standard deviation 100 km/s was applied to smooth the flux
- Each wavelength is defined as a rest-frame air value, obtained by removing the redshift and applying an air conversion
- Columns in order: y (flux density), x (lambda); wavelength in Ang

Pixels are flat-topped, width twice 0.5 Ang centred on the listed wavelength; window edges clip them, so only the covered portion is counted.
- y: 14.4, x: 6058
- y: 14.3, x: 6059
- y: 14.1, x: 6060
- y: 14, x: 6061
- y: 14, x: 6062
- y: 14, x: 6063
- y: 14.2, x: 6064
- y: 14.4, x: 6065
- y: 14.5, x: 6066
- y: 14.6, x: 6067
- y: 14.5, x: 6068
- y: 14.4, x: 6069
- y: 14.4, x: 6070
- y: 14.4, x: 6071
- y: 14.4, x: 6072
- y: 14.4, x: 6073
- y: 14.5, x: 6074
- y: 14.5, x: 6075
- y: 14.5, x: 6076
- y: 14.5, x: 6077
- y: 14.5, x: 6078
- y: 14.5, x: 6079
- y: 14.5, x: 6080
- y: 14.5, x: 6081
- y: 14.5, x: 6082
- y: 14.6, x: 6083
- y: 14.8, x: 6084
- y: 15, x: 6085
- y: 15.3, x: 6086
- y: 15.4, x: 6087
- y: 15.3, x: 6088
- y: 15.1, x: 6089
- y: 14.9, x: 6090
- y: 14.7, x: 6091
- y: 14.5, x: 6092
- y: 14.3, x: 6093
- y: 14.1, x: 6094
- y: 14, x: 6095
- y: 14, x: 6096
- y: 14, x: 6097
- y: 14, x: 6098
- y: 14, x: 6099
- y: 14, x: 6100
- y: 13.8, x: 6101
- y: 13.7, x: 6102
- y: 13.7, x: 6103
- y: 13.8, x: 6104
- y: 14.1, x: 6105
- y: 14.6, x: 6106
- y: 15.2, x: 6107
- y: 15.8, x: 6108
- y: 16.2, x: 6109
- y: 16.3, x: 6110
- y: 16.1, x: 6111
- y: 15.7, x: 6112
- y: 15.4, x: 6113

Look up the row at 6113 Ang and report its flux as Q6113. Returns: 15.4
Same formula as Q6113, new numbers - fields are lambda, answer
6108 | 15.8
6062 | 14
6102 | 13.7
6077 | 14.5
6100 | 14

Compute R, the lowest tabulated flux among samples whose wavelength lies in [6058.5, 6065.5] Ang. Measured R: 14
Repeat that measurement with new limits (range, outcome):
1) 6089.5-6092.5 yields 14.5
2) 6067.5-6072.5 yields 14.4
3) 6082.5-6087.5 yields 14.6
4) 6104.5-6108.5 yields 14.1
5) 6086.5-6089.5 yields 15.1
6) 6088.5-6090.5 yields 14.9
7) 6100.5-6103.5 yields 13.7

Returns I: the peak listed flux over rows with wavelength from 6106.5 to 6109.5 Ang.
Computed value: 16.2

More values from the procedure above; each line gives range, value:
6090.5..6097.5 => 14.7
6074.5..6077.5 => 14.5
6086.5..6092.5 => 15.4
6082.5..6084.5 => 14.8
